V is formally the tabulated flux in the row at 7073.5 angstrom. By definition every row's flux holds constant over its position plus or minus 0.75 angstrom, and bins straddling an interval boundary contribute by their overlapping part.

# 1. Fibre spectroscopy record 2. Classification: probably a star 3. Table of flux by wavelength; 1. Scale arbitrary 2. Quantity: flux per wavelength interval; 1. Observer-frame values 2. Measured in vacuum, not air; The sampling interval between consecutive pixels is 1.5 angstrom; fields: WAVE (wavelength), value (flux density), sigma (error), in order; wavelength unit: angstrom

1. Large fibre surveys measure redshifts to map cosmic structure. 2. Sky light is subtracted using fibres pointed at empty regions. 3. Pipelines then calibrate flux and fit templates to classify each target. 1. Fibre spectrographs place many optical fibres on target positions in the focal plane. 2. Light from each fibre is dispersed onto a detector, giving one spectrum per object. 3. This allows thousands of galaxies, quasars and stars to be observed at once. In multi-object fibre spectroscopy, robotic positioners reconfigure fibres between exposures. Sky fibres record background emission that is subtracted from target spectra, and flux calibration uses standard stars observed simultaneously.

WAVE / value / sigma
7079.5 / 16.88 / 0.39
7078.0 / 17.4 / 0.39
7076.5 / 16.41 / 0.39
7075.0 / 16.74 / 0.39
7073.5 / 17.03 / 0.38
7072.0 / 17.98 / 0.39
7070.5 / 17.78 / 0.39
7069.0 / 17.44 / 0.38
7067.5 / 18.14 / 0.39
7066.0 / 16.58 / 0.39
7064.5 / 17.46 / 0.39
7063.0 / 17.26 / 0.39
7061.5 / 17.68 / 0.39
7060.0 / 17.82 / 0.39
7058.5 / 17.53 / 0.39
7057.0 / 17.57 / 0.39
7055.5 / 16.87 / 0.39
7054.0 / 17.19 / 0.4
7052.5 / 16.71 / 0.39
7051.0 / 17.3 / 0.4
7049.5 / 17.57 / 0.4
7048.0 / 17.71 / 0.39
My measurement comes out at 17.03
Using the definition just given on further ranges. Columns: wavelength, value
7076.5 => 16.41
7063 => 17.26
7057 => 17.57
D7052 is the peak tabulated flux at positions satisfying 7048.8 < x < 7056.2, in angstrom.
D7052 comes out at 17.57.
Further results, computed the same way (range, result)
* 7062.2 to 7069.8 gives 18.14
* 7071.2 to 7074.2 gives 17.98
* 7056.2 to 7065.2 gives 17.82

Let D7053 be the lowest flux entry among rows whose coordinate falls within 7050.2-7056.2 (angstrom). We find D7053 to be 16.71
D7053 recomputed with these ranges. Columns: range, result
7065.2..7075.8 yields 16.58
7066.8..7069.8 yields 17.44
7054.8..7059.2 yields 16.87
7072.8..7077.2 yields 16.41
